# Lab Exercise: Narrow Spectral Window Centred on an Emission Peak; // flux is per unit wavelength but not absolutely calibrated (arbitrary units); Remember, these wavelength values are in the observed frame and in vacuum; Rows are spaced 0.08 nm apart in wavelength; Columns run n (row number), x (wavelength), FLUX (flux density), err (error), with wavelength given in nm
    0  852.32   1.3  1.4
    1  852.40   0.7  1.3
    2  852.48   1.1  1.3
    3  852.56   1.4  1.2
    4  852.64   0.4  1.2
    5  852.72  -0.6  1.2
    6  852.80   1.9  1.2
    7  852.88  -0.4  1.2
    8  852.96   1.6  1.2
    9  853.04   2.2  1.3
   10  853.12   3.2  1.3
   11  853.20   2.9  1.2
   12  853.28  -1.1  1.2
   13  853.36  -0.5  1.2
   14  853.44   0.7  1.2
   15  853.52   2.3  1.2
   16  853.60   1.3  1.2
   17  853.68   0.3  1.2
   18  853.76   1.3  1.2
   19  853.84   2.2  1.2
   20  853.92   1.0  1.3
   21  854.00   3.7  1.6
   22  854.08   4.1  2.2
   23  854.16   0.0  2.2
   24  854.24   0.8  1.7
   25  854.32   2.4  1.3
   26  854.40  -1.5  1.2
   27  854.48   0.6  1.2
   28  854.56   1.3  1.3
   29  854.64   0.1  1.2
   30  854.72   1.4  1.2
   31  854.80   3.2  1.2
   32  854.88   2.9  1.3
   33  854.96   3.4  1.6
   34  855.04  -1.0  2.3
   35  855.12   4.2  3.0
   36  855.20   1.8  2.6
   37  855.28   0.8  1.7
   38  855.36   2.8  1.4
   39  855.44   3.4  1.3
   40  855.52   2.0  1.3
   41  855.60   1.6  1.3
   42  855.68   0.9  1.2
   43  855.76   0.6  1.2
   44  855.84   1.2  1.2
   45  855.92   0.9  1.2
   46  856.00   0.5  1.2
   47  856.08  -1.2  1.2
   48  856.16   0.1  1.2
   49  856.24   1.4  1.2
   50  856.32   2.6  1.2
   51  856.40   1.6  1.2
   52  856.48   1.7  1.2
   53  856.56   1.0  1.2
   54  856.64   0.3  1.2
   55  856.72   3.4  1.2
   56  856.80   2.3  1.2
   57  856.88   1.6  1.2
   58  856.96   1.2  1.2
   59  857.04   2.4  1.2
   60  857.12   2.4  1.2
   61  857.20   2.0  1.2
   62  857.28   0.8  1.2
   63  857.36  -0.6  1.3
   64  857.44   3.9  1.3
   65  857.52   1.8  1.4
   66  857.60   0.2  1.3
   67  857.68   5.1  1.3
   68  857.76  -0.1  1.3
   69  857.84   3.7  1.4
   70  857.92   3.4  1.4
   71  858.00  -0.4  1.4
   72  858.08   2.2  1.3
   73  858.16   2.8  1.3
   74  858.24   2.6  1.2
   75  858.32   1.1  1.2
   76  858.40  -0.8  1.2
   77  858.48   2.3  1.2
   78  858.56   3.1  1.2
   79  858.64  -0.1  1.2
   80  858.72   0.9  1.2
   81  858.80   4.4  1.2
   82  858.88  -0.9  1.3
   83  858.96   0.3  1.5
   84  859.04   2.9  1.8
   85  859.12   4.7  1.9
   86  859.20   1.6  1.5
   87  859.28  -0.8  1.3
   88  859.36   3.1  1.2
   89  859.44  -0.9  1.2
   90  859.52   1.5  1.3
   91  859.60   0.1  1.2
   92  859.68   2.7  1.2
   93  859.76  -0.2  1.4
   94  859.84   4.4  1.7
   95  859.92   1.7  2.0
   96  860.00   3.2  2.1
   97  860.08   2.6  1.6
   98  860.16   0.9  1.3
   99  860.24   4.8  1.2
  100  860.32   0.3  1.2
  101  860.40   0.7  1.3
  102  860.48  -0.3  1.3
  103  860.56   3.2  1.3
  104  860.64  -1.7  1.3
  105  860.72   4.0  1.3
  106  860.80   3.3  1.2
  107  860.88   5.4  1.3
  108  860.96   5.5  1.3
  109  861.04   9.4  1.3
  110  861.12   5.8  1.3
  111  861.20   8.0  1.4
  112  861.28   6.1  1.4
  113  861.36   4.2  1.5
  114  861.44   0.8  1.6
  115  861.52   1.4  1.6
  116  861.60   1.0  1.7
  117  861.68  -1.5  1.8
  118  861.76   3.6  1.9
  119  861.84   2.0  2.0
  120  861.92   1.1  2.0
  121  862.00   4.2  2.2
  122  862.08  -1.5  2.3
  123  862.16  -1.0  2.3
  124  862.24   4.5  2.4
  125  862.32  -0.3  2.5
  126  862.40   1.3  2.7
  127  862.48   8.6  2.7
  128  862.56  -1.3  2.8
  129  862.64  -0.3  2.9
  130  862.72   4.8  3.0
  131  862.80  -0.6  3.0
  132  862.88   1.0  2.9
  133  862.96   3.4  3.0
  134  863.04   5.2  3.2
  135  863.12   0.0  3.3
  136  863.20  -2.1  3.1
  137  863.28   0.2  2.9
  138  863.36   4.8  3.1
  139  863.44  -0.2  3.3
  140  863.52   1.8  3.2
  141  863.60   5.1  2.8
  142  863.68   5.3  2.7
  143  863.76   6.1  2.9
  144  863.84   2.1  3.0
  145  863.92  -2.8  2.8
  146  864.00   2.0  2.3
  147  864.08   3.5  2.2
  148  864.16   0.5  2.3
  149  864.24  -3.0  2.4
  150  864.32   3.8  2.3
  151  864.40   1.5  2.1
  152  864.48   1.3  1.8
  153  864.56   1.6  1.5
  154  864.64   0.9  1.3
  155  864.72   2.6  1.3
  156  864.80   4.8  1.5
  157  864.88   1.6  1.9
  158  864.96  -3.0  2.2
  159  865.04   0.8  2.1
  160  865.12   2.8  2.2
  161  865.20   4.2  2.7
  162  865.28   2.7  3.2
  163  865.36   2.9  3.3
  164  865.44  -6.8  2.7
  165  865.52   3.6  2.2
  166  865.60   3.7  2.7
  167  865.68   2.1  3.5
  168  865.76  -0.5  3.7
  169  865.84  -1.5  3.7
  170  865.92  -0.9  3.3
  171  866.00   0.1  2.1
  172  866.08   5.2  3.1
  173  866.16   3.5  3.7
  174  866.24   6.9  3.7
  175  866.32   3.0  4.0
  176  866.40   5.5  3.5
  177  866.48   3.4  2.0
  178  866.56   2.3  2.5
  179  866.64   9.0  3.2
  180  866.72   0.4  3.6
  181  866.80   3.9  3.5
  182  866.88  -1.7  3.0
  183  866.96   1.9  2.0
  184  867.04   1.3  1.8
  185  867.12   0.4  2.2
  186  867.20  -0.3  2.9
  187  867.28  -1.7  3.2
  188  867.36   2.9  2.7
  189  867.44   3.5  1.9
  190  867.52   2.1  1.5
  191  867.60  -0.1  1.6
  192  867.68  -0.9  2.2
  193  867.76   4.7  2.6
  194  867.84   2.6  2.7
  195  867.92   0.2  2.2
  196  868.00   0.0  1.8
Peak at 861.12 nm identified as Hgamma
